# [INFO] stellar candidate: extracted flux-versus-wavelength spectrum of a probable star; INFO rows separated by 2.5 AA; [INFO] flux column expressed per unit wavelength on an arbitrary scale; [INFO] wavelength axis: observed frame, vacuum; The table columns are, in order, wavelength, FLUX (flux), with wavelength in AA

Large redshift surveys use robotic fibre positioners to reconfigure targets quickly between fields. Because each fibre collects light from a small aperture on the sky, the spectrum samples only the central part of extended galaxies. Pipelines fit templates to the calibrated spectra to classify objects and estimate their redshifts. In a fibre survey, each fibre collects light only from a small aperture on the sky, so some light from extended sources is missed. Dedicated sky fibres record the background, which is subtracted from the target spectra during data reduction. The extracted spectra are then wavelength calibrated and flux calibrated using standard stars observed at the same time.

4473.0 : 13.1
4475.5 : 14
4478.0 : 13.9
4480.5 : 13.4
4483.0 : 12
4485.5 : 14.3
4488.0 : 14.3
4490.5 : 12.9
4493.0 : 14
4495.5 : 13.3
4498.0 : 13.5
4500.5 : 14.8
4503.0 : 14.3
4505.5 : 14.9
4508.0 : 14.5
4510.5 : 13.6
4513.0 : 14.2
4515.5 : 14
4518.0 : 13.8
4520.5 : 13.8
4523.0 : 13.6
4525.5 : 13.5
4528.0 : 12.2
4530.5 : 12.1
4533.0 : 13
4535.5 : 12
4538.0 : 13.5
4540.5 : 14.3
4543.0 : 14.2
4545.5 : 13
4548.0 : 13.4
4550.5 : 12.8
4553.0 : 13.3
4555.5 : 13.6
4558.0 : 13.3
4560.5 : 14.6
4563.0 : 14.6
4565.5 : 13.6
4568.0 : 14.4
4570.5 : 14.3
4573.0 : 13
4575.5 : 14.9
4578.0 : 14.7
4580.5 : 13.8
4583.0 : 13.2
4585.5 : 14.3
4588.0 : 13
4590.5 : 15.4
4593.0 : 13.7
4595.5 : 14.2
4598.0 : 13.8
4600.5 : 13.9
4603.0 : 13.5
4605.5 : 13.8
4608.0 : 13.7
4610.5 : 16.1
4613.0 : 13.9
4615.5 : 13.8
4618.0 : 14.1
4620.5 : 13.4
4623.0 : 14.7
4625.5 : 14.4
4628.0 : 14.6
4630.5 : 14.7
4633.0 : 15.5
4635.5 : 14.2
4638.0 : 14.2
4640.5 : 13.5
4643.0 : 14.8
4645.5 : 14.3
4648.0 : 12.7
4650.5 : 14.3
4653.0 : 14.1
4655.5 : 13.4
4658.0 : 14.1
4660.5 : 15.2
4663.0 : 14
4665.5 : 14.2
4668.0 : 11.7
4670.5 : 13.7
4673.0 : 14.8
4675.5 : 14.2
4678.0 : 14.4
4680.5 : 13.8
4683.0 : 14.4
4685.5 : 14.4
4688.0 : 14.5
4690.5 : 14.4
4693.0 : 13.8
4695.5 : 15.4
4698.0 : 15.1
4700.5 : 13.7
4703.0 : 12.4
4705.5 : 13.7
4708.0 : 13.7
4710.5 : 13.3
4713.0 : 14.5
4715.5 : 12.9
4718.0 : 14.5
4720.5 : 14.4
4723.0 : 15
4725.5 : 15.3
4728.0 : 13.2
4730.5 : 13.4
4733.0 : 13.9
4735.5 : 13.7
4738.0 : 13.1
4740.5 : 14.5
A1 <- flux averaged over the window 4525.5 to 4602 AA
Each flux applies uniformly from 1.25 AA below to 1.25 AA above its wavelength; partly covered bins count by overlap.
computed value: 13.7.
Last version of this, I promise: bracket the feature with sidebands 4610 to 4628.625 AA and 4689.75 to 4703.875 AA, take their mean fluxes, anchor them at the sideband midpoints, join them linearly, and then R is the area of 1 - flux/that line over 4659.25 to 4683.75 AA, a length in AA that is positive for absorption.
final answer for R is 0.3 AA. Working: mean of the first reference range 14.3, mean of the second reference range 14.2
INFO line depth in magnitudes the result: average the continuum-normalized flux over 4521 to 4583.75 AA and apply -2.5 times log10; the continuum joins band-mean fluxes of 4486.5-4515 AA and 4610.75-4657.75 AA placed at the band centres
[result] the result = 0.041 mag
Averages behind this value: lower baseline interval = 14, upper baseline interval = 14.2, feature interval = 13.6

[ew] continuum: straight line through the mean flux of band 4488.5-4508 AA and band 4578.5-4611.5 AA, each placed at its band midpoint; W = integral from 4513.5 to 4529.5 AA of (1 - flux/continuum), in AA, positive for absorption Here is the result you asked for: 0.6 AA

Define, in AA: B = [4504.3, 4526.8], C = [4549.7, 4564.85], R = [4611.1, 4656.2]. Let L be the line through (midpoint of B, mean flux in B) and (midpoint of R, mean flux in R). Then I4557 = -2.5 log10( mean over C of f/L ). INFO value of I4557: 0.03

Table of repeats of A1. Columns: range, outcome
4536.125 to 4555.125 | 13.5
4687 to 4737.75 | 14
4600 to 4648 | 14.2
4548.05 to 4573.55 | 13.8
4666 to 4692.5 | 14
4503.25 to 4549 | 13.6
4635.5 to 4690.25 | 14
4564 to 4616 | 14.1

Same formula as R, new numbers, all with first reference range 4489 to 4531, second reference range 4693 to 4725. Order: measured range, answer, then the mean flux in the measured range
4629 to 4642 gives -0.5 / 14.4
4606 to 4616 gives -0.3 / 14.4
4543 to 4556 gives 0.5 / 13.3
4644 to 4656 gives 0.1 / 13.8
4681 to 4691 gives -0.2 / 14.4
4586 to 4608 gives 0.0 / 13.9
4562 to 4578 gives -0.4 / 14.2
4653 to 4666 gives -0.2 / 14.2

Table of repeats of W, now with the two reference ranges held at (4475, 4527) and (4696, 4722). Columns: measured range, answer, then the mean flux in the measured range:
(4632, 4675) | -0.53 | 14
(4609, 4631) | -0.85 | 14.4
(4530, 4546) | 0.72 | 13.2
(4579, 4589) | 0.17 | 13.6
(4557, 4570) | -0.27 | 14.1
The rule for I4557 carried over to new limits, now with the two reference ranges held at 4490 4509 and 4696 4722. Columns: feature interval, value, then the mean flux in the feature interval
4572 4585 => 0.003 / 14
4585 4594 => -0.009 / 14.1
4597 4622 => -0.003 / 14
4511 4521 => 0.009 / 13.9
